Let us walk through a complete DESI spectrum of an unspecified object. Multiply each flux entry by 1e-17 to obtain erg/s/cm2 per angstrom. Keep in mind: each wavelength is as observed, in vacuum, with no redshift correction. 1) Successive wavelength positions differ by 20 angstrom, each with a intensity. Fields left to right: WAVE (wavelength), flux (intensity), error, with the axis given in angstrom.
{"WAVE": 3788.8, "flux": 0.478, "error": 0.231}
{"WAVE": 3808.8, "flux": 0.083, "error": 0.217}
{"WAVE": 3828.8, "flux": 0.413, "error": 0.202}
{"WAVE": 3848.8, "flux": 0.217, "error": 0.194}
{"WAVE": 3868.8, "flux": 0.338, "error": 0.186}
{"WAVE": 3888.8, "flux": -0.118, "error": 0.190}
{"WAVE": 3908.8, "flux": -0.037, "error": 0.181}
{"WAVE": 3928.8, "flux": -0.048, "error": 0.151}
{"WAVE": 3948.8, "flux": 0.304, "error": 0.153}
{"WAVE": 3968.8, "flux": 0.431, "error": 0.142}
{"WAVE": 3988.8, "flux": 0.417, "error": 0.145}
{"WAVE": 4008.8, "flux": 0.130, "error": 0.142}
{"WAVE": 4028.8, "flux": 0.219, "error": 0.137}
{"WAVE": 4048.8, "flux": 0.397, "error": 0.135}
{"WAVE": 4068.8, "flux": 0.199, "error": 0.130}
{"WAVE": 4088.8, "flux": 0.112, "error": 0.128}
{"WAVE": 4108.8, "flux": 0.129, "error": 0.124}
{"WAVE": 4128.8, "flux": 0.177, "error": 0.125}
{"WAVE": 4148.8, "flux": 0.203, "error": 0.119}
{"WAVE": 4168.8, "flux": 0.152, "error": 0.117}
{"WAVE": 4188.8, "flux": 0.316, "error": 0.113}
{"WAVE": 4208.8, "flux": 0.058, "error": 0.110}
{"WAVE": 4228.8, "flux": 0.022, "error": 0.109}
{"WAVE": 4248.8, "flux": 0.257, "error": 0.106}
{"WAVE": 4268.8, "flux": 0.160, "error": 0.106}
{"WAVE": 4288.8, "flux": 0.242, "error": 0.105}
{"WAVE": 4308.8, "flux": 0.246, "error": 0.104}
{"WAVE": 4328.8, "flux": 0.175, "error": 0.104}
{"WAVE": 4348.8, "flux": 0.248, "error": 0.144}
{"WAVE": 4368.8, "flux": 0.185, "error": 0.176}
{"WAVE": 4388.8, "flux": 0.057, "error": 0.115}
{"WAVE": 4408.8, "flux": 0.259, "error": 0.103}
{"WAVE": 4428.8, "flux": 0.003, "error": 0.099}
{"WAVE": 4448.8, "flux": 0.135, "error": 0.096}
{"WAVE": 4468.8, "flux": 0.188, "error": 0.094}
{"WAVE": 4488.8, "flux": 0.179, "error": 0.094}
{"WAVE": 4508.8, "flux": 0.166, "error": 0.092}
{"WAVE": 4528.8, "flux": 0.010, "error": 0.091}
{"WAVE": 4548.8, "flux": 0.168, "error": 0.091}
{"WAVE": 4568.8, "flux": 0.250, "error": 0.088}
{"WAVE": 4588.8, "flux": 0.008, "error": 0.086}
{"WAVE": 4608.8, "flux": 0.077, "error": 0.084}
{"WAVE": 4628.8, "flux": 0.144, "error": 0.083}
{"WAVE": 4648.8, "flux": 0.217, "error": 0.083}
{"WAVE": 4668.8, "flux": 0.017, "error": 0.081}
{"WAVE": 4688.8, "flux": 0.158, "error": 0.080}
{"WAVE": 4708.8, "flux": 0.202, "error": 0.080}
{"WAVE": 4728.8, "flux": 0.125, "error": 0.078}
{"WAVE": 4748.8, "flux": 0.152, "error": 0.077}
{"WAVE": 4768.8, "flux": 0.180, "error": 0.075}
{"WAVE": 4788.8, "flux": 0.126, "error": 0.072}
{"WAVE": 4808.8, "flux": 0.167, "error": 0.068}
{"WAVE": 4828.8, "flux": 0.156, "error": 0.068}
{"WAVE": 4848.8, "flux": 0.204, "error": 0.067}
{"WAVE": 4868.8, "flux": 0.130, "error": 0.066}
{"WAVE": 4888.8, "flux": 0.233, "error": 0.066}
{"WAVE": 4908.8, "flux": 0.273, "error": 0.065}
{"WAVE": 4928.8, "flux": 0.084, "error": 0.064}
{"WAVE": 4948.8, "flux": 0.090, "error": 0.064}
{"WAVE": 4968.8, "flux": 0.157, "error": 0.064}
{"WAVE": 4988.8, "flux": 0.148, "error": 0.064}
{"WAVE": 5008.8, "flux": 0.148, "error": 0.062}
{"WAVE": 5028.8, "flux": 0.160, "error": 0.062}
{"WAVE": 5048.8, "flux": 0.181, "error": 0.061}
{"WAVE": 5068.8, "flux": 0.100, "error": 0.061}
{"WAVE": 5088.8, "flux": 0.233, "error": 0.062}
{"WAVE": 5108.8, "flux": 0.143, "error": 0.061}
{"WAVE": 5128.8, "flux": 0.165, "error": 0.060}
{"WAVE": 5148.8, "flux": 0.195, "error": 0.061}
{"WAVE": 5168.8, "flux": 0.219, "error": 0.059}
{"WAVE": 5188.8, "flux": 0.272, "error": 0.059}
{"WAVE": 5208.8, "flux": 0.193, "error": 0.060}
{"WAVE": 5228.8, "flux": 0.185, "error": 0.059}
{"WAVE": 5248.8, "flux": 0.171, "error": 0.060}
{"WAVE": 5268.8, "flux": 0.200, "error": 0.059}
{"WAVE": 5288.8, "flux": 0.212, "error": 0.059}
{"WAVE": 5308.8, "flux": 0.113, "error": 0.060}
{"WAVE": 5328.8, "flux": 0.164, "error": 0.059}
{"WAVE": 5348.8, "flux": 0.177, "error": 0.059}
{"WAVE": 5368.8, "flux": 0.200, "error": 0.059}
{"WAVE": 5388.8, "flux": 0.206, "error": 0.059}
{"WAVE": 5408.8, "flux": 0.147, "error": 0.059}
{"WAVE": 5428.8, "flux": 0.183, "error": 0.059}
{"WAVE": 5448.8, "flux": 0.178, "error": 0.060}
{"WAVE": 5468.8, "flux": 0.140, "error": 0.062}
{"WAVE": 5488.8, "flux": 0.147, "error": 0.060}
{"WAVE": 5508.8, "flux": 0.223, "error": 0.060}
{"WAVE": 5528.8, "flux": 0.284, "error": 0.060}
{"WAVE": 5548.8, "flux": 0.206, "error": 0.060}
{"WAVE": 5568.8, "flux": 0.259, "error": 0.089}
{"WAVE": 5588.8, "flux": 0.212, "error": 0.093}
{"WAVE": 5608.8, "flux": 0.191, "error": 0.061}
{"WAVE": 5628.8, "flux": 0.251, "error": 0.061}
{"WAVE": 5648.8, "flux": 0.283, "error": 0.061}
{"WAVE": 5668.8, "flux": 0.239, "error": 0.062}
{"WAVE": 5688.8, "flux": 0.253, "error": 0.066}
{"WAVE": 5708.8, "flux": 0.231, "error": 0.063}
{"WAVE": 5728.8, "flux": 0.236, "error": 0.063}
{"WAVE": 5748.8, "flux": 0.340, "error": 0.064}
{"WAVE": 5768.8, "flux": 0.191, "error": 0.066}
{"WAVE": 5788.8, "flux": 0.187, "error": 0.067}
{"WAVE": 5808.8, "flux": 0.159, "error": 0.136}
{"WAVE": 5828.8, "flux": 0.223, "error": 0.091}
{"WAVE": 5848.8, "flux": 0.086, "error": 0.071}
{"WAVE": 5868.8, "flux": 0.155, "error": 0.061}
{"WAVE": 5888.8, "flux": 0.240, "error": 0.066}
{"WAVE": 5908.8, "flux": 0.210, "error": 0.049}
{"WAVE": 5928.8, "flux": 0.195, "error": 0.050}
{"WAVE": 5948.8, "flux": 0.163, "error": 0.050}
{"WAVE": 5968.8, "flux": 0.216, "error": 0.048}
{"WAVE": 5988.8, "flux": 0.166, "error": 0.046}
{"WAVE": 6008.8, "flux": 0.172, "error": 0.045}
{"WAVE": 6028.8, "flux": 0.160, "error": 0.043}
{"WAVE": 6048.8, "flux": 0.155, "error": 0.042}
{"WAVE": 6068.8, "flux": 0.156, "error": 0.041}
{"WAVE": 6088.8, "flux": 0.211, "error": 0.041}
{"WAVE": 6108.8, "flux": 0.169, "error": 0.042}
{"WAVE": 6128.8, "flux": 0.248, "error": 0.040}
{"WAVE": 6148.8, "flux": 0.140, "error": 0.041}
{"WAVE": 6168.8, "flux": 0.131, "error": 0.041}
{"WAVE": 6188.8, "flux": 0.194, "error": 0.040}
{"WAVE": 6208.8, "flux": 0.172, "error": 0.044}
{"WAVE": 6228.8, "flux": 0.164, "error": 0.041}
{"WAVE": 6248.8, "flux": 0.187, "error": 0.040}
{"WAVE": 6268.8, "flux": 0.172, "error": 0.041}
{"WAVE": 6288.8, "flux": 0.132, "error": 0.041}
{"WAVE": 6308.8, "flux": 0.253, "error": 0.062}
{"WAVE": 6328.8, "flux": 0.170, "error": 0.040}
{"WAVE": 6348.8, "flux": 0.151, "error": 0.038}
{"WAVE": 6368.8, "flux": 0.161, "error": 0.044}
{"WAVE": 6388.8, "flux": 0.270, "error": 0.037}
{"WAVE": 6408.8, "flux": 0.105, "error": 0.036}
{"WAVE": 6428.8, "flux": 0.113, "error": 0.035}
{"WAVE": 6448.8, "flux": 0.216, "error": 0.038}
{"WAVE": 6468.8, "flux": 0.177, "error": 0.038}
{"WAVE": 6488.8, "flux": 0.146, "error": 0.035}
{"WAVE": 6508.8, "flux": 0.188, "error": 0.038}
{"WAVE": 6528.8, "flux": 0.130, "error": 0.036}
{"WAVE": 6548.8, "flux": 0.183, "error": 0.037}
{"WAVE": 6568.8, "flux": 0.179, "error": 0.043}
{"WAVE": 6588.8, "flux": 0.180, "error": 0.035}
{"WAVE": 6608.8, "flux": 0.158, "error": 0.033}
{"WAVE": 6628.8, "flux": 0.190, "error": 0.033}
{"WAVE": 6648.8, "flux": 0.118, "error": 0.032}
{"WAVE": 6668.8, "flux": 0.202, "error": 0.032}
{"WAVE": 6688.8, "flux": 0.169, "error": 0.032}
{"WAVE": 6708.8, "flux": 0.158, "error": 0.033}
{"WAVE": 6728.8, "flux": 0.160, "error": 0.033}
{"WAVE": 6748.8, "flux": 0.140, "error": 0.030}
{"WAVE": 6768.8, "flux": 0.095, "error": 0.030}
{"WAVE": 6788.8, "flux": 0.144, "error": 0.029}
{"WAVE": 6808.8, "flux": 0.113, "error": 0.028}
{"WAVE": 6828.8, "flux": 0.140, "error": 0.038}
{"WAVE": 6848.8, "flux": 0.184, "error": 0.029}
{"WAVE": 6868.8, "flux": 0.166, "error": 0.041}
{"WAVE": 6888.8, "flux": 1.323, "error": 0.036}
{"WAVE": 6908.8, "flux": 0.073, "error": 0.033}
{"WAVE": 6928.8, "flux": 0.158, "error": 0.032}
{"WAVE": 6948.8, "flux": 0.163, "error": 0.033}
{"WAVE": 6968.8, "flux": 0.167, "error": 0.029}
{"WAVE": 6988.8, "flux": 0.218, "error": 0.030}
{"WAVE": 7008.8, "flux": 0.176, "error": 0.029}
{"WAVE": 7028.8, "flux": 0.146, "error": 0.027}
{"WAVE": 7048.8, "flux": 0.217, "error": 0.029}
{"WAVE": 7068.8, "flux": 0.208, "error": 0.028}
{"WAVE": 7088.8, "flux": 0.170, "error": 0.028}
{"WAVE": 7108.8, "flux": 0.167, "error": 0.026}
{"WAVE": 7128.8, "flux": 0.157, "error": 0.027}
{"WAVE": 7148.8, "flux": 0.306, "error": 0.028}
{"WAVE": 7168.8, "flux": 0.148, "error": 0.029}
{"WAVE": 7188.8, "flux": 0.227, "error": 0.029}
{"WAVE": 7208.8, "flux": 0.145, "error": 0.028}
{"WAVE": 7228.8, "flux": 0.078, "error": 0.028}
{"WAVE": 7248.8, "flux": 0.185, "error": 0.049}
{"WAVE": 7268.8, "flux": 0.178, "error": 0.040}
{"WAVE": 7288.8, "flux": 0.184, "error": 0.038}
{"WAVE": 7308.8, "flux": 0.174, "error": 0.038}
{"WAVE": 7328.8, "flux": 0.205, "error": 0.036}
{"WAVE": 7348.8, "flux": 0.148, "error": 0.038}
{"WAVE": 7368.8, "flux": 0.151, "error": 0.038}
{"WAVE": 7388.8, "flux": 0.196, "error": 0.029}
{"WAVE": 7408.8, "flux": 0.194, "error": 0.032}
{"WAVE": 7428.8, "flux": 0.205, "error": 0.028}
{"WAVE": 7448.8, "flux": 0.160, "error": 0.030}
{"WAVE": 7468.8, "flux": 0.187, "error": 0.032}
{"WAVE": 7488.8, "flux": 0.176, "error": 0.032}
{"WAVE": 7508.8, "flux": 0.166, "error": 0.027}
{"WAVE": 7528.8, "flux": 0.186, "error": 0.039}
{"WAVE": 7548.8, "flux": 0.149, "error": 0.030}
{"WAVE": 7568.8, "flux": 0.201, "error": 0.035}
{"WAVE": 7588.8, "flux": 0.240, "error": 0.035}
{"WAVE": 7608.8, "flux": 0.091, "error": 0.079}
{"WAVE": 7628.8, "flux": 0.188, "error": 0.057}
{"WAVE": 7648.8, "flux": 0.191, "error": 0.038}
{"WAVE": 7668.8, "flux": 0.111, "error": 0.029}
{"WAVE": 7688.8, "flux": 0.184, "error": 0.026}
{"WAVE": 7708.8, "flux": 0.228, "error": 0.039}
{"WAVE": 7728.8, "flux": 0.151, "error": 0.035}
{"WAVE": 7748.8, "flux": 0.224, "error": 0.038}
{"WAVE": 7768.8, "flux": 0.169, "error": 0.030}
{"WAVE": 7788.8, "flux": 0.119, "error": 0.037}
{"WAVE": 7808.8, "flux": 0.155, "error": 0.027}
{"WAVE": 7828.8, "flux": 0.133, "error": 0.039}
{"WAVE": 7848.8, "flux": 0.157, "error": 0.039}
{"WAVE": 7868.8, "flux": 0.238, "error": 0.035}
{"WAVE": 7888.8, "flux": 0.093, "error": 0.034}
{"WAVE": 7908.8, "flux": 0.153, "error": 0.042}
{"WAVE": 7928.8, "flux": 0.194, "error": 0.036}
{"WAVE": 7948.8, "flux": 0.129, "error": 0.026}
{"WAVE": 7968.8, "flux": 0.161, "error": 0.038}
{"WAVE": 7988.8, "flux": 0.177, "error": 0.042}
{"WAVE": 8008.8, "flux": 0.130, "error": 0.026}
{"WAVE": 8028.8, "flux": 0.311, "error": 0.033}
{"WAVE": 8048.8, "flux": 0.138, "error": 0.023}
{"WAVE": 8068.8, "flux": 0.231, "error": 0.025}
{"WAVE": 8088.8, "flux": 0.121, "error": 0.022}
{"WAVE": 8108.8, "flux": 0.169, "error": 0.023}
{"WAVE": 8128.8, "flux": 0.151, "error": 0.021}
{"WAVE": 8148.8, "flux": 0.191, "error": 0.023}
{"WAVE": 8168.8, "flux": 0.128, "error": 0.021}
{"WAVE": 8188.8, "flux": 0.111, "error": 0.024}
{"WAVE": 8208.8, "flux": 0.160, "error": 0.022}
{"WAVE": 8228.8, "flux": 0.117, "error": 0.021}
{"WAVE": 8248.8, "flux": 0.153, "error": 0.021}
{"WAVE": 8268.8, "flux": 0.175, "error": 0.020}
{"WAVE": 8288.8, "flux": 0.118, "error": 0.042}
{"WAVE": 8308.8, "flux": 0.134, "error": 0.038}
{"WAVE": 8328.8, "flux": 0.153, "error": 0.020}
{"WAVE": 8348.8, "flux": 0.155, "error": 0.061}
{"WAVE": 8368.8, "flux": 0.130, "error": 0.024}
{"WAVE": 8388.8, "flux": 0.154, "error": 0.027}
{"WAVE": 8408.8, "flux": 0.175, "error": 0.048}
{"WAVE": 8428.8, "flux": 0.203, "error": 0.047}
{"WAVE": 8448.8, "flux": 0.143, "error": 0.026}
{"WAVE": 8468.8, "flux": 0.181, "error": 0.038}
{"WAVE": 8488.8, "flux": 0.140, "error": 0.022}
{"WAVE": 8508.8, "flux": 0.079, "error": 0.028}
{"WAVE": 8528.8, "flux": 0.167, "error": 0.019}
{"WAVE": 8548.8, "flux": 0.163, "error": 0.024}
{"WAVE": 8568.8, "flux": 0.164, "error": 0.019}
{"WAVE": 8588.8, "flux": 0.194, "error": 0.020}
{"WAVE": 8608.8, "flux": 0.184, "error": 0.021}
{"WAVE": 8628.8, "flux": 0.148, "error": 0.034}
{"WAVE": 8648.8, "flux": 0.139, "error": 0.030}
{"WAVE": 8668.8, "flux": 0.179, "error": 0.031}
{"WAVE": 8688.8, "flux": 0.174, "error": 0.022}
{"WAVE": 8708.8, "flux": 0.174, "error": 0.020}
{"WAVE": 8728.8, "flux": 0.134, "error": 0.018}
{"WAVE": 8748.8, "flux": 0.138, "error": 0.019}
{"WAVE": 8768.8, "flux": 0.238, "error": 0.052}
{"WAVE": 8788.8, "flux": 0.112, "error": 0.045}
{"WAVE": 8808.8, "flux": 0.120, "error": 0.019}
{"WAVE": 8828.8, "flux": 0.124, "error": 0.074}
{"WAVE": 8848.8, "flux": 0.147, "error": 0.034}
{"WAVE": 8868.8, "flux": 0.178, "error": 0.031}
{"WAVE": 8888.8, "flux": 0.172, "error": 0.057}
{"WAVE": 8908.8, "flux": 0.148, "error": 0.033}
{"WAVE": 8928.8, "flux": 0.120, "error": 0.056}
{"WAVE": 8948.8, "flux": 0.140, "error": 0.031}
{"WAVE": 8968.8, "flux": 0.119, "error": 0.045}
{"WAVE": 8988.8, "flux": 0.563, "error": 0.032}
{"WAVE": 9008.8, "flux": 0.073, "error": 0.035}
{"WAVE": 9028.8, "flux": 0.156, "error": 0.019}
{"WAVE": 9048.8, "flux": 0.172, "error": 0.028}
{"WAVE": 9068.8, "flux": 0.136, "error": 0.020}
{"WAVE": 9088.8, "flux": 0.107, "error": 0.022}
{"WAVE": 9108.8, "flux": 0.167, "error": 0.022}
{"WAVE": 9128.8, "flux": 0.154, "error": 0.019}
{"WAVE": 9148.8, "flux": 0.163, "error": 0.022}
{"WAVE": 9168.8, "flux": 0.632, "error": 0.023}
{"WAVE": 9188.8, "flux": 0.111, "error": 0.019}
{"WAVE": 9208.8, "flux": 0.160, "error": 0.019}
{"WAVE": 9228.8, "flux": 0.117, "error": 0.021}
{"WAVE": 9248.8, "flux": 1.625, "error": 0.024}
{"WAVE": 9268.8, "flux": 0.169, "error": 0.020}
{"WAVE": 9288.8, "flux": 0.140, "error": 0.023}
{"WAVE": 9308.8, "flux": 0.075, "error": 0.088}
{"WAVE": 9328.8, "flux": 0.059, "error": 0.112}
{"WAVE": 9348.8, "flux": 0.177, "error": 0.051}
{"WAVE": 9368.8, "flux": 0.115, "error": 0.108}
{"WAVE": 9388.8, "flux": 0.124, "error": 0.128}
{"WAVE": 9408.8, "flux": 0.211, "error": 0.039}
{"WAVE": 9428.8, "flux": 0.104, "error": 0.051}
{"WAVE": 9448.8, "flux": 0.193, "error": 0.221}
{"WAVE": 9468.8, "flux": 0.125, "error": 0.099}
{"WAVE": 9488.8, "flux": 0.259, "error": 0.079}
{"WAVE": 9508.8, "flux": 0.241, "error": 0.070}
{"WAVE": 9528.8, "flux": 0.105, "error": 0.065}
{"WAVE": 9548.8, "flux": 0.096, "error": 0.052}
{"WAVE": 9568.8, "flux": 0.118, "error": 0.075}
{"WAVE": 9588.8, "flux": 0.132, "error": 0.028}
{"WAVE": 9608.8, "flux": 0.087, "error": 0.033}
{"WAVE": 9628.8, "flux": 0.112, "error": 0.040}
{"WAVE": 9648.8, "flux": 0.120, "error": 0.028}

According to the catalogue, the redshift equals 0.85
